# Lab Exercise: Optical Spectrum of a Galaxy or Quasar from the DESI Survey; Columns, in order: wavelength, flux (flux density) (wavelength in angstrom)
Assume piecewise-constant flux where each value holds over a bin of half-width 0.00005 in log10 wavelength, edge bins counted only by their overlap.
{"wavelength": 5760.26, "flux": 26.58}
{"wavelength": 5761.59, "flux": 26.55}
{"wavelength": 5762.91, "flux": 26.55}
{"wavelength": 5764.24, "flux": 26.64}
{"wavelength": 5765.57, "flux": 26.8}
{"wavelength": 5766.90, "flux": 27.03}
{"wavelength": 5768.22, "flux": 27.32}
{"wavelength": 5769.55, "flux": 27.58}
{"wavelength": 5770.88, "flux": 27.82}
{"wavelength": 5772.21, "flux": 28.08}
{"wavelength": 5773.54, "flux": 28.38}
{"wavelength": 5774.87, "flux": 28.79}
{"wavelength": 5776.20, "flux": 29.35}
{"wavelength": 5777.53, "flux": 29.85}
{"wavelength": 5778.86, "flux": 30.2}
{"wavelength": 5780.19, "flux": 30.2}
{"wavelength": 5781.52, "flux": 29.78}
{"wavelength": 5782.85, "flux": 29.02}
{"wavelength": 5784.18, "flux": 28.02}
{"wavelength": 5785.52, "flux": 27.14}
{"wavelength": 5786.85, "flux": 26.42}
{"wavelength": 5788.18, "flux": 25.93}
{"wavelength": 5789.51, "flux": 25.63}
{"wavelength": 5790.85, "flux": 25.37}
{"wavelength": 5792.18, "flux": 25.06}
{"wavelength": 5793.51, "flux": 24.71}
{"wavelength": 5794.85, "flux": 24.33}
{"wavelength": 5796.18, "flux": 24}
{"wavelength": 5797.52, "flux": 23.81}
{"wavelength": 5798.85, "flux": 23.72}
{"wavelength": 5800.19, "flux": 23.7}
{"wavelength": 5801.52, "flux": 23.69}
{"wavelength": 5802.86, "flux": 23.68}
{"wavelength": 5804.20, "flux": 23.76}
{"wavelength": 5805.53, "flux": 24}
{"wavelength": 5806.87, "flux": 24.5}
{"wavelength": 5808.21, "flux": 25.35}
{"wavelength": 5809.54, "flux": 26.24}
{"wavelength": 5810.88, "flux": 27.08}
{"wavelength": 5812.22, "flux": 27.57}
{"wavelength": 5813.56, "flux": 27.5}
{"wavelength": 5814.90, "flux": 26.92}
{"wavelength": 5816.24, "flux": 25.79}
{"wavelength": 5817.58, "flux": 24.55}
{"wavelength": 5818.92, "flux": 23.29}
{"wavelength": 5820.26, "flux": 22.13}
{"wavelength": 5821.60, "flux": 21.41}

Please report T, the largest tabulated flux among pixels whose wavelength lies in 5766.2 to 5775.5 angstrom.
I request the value 28.79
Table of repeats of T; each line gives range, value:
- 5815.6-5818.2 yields 25.79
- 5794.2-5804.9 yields 24.33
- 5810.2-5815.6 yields 27.57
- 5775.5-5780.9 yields 30.2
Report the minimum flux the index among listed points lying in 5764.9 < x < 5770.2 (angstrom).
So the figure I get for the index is 26.8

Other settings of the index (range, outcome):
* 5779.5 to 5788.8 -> 25.93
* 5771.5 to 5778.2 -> 28.08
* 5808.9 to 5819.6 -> 23.29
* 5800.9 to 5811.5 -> 23.68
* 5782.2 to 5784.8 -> 28.02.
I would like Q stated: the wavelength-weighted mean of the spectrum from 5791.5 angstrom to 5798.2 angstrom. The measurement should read 24.4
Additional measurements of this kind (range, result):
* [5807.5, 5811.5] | 26.2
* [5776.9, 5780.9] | 30.1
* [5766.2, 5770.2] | 27.3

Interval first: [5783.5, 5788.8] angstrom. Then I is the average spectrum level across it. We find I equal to 26.9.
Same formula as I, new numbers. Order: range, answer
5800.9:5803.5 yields 23.6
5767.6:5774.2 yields 27.8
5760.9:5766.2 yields 26.6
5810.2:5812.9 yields 27.3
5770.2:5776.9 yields 28.5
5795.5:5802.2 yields 23.8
